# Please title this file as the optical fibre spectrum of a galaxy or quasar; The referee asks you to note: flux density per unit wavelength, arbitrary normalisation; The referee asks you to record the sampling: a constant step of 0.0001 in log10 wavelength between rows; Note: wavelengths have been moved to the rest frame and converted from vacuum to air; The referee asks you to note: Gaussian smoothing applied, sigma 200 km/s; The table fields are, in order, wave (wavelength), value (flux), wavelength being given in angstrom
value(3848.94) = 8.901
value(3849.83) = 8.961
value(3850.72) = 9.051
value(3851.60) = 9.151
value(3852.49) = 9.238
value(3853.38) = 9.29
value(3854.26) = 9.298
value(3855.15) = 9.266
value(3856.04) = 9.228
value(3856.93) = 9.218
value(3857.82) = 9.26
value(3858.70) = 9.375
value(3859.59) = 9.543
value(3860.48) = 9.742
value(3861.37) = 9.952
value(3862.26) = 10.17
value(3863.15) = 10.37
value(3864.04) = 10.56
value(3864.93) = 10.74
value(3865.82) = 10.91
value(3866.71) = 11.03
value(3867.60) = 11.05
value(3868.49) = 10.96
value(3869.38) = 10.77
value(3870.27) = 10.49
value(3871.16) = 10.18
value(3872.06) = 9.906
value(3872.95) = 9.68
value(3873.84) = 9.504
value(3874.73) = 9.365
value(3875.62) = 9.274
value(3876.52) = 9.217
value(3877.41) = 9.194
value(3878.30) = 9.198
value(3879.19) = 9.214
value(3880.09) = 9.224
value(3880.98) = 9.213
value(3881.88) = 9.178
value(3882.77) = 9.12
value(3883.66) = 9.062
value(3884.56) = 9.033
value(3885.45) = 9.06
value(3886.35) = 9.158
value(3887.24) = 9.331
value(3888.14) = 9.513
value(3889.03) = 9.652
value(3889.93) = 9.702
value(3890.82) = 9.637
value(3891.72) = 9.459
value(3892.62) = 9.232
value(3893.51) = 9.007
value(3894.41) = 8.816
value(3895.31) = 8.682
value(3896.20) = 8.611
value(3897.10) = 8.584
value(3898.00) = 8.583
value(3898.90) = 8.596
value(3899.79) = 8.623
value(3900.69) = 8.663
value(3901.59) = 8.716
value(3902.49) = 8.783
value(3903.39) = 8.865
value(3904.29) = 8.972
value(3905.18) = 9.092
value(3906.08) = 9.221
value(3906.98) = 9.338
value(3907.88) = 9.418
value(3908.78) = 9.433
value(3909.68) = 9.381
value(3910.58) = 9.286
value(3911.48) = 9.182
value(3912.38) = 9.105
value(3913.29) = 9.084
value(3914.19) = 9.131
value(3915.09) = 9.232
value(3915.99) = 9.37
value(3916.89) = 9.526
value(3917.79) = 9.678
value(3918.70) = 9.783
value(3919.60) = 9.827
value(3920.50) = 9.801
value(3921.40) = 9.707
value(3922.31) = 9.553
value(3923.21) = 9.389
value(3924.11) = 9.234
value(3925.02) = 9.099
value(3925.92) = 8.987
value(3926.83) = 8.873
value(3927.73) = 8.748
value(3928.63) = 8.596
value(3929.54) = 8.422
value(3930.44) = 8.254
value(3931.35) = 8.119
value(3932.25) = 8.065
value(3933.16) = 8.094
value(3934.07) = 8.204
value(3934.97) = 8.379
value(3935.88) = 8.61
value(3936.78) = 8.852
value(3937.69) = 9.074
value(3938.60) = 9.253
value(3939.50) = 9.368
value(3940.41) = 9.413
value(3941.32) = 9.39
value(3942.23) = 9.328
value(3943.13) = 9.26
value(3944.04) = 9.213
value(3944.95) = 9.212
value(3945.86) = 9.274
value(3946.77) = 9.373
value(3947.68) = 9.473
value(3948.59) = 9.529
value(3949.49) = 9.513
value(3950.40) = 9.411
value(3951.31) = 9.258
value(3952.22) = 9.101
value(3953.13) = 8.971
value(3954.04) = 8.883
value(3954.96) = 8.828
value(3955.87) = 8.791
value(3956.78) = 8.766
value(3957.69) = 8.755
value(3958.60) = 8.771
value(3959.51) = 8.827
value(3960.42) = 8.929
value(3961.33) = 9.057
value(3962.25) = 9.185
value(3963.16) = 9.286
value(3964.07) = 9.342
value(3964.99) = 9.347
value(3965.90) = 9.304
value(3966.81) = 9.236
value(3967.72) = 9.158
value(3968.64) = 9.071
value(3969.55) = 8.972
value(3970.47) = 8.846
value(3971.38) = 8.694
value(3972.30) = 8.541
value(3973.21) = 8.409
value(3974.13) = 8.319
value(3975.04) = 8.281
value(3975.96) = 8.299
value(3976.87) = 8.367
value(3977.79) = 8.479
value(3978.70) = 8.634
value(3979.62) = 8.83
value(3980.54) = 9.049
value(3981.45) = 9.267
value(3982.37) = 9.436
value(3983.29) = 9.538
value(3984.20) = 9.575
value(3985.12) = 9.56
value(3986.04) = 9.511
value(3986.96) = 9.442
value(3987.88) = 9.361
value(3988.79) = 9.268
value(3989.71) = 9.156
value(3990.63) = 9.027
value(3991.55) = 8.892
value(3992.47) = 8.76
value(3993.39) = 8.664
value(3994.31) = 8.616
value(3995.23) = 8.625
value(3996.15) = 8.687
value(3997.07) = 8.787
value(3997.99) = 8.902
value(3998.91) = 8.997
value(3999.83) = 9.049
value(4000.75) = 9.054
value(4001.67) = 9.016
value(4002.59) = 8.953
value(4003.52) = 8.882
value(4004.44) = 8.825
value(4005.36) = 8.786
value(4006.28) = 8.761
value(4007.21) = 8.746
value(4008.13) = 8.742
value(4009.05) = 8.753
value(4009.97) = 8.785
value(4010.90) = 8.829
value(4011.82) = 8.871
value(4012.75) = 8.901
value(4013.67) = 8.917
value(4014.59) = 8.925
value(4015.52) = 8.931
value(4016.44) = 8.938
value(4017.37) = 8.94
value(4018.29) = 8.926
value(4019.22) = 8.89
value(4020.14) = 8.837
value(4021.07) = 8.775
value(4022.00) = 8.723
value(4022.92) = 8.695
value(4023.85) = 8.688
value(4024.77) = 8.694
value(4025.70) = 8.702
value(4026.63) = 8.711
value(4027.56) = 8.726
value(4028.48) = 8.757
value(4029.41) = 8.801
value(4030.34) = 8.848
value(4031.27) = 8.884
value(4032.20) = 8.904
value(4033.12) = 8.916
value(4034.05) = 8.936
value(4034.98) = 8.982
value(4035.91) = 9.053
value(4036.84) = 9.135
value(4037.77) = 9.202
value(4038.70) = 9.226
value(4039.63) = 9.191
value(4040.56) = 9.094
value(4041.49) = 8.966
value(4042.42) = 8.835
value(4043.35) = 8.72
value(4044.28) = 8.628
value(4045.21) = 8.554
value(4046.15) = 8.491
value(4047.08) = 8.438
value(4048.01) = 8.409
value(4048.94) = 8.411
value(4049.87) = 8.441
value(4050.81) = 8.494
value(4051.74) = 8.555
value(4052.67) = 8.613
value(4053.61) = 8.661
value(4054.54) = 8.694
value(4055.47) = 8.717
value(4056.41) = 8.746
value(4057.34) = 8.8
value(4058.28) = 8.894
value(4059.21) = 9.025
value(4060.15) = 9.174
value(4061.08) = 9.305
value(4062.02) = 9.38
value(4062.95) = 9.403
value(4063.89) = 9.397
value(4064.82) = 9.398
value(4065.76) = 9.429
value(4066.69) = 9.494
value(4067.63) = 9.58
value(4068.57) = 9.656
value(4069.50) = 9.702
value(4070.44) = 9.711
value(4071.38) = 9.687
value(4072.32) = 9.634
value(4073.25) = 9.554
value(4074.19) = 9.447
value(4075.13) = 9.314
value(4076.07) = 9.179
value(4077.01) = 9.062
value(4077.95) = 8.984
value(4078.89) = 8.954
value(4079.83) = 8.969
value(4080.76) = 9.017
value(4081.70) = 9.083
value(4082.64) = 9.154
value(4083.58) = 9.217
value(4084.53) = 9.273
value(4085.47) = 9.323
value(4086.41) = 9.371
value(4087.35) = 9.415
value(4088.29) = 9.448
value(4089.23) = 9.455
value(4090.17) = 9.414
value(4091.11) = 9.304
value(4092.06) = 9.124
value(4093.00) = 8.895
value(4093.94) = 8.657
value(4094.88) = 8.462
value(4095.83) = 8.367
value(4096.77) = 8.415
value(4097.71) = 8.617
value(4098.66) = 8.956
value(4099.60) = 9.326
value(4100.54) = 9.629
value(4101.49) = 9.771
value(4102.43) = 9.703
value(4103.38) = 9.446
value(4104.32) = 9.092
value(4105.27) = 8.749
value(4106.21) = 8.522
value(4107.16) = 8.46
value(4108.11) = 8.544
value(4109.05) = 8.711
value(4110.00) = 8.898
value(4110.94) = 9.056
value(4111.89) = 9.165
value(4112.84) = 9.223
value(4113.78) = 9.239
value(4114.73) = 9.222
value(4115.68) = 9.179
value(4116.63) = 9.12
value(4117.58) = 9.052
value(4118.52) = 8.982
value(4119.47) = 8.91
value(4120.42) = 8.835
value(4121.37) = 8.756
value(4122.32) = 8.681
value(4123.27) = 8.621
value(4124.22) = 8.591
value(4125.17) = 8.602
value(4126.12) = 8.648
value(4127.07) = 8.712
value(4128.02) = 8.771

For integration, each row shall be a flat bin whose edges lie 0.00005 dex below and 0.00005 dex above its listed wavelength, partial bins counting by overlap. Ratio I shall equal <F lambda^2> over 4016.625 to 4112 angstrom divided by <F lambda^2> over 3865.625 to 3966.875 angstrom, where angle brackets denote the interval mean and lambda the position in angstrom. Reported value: 1.1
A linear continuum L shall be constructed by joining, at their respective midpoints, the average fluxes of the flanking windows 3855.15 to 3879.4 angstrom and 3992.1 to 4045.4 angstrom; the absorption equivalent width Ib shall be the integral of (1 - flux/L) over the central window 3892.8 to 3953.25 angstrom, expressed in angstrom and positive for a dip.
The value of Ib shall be 3.0 angstrom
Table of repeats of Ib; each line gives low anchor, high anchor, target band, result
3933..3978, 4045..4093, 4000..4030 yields 0.73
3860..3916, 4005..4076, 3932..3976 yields 1.19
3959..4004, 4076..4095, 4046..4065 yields 0.56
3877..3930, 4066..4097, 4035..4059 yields 1.17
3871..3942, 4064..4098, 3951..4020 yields 1.73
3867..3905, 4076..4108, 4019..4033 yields 0.57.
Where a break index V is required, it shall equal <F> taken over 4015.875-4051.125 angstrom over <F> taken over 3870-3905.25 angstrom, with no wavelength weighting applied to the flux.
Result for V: 1.0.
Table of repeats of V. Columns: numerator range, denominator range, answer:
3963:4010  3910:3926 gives 0.95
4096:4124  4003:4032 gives 1.02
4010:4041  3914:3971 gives 0.98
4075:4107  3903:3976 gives 1.00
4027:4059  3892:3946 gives 0.97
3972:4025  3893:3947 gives 0.98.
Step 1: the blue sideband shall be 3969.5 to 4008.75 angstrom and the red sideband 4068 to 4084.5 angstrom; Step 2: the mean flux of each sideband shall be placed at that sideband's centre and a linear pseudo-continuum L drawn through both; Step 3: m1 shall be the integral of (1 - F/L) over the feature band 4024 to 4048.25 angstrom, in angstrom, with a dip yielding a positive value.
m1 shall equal 0.7 angstrom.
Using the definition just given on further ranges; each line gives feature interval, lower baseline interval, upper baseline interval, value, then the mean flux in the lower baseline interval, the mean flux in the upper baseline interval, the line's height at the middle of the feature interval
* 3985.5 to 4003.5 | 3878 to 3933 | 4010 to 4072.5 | 0.0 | 9.1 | 8.94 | 9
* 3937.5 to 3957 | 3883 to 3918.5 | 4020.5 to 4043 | -0.4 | 9.13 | 8.89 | 9.04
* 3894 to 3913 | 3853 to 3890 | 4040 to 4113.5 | 1.3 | 9.7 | 9.05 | 9.6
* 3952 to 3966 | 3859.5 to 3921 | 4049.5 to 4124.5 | 0.5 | 9.46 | 9.08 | 9.33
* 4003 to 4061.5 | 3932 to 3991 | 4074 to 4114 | 1.5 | 9.02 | 9.08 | 9.05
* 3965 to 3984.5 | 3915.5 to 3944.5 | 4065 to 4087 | 0.6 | 9.05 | 9.34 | 9.14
